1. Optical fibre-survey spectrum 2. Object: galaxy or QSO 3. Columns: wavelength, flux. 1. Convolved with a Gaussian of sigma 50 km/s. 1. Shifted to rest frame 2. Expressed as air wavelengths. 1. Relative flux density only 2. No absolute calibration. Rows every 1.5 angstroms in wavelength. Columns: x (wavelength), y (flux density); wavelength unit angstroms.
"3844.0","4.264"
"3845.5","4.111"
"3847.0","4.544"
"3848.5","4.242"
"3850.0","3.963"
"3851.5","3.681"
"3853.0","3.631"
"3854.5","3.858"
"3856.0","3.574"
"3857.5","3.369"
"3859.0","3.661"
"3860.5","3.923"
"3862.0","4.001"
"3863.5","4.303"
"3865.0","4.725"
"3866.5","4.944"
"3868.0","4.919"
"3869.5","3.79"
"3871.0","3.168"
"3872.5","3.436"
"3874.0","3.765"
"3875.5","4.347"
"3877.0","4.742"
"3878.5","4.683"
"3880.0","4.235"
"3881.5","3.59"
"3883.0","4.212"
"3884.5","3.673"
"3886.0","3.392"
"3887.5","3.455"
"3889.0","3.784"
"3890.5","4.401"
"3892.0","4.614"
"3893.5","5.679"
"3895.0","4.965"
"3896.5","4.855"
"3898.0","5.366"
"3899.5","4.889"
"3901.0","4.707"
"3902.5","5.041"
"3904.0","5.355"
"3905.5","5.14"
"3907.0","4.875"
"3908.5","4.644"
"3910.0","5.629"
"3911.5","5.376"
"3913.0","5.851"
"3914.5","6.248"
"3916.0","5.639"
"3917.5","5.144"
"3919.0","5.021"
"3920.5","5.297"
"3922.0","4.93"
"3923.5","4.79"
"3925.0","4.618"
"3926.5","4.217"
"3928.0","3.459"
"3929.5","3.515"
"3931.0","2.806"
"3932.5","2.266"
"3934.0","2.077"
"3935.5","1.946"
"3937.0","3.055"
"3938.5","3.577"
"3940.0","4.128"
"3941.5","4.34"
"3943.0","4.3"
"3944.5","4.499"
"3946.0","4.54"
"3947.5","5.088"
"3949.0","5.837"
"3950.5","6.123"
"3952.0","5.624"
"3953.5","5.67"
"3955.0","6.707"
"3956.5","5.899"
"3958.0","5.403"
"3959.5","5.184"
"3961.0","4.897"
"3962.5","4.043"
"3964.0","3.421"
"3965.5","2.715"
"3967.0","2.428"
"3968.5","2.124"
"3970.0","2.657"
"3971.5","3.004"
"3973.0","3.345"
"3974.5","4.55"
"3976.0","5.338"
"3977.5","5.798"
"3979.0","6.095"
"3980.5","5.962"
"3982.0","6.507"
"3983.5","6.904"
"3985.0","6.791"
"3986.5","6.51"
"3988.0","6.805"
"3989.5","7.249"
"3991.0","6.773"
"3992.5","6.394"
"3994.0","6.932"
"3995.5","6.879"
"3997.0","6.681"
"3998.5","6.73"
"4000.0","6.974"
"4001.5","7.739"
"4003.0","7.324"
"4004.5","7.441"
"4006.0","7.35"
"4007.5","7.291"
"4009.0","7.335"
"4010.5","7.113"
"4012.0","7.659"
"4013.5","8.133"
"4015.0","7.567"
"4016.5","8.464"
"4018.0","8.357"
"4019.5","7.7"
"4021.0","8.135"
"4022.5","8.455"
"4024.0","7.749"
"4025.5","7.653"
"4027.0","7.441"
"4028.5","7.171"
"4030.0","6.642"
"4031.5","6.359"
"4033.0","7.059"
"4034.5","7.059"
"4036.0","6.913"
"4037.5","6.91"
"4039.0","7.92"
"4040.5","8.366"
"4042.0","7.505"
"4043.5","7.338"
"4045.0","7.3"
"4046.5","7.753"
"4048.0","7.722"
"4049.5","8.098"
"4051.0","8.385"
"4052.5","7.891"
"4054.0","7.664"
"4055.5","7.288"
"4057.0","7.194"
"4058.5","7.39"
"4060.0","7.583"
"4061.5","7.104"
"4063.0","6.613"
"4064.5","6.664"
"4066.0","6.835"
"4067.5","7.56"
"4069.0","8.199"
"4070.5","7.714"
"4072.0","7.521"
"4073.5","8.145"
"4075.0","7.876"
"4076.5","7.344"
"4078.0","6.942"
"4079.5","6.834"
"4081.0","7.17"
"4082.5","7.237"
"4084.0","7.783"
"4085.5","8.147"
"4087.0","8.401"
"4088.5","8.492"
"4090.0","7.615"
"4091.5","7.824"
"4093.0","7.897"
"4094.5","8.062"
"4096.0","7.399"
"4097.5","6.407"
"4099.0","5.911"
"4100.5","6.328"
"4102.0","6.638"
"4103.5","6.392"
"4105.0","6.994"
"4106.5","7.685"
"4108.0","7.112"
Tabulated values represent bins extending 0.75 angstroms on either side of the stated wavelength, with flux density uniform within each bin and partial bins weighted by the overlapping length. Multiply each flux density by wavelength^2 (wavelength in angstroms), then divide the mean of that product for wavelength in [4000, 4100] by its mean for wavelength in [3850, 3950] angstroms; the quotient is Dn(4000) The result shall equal 1.9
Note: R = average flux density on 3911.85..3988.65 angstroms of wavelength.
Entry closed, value 4.66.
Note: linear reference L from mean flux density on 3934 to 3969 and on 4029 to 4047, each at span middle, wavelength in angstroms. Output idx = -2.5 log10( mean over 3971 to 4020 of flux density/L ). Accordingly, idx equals -0.15 mag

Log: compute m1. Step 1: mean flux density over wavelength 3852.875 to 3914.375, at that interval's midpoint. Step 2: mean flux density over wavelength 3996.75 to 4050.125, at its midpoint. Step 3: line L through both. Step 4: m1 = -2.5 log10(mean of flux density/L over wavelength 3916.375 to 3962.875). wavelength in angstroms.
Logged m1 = 0.25 mag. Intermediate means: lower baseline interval 4.43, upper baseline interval 7.49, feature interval 4.5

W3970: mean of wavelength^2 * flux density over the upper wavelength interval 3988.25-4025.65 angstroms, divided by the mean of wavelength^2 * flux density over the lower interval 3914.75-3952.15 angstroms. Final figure 1.8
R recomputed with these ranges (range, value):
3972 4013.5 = 6.62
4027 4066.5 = 7.34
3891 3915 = 5.18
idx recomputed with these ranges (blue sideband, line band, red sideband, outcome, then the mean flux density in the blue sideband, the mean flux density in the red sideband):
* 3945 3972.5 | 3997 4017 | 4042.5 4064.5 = -0.23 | 4.51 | 7.49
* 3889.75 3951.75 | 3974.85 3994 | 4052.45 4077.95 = -0.10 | 4.61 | 7.42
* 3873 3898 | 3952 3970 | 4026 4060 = 0.30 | 4.3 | 7.43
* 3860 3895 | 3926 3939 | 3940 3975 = 0.42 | 4.18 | 4.44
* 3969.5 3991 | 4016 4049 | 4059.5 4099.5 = -0.15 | 5.61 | 7.46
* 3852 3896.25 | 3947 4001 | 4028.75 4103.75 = 0.07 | 4.1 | 7.39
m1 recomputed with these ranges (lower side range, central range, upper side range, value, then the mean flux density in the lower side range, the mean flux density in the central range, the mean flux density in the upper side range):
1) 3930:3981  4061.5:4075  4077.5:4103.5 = -0.089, 4.27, 7.42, 7.33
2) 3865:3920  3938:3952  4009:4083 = 0.179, 4.66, 4.78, 7.5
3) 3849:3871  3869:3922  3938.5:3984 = -0.096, 4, 4.67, 4.74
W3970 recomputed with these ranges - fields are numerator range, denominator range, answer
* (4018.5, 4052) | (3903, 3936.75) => 1.79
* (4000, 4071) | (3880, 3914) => 1.71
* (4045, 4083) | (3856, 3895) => 1.99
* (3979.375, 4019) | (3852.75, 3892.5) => 1.90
